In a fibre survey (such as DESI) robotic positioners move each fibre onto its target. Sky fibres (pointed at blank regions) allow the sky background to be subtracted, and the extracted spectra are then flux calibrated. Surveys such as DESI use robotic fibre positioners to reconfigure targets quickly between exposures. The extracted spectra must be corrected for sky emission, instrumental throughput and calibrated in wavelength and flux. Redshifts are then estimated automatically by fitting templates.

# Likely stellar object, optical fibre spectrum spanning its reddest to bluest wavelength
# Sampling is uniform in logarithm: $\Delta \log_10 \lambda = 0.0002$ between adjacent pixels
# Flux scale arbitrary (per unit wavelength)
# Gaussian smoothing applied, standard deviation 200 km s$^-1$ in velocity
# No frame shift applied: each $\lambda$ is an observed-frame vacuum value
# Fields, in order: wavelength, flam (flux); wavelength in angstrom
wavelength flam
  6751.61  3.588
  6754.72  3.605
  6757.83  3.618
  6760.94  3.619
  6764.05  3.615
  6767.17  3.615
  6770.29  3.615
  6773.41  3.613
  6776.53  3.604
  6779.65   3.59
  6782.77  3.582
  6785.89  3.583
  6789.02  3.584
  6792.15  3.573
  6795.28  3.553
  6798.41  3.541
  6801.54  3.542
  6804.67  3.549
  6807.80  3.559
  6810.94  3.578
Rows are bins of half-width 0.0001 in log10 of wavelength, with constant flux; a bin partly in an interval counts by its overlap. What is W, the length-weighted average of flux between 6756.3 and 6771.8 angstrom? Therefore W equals 3.62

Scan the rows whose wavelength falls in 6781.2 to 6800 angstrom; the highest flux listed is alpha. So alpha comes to 3.584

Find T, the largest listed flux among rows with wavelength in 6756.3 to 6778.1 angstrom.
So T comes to 3.619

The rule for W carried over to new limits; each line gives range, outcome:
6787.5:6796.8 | 3.57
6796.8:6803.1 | 3.54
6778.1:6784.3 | 3.59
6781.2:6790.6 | 3.58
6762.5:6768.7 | 3.61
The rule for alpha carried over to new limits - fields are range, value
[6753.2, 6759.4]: 3.618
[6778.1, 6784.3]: 3.59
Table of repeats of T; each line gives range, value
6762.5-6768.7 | 3.615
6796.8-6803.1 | 3.542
